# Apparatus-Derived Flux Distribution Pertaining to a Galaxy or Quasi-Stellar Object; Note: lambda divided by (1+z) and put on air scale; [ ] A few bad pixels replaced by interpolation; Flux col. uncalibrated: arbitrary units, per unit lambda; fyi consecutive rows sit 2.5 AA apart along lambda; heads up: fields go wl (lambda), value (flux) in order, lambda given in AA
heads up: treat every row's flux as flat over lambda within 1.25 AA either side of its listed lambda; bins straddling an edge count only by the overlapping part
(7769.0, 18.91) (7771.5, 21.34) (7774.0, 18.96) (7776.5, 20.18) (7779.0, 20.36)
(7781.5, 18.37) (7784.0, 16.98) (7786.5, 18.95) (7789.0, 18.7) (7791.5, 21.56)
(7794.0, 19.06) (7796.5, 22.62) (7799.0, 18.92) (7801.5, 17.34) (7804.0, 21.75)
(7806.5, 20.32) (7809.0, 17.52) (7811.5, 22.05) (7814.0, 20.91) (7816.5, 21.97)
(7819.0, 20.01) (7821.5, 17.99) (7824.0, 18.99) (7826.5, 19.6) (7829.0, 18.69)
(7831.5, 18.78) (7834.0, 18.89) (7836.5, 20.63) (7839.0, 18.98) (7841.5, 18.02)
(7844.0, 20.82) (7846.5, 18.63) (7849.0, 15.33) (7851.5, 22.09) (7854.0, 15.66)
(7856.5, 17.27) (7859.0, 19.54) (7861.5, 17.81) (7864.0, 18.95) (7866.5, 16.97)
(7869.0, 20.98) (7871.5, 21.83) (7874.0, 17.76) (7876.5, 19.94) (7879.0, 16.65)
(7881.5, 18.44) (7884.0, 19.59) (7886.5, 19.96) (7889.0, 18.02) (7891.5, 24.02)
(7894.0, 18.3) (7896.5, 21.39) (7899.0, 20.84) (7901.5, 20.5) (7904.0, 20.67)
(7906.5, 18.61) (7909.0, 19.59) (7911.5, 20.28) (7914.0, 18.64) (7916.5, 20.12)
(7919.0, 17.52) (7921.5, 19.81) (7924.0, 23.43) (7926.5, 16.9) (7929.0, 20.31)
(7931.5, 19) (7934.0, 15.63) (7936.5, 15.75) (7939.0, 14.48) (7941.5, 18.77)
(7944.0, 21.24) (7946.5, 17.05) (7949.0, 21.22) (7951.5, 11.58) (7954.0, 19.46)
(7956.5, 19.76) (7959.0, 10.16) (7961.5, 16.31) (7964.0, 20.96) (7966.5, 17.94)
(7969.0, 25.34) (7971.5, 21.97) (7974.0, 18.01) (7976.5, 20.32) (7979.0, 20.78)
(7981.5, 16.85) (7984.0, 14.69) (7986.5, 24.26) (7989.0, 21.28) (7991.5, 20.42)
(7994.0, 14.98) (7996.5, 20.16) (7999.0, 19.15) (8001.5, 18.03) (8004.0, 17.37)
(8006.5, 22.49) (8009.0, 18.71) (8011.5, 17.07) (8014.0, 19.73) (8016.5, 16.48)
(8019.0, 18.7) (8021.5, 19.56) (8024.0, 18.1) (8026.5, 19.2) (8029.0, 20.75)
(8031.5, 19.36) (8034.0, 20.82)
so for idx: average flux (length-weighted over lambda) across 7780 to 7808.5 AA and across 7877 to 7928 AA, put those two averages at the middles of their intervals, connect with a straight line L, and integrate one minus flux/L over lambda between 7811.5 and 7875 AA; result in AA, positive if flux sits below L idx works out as 1.32 AA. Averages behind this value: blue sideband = 19.5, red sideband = 19.7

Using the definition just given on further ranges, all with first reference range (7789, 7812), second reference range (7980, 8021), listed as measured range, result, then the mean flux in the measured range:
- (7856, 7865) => 0.53 AA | 18.5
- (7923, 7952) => 1.68 AA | 18.1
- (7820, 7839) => 0.70 AA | 19.1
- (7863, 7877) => 0.14 AA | 19.4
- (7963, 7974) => -1.26 AA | 21.2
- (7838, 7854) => 0.81 AA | 18.7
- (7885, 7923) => -1.04 AA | 19.9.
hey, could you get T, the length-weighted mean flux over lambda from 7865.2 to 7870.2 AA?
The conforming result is 19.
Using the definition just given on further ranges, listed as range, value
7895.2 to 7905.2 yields 20.8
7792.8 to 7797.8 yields 20.8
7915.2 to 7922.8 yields 19.2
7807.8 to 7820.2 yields 20.5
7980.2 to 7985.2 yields 15.8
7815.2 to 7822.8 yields 20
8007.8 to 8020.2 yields 18.1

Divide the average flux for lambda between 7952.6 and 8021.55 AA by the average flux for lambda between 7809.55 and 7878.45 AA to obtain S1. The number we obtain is 1.0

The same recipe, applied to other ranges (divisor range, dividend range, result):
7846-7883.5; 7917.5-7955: 0.98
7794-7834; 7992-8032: 0.95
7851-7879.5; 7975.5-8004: 1.02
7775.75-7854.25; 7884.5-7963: 0.96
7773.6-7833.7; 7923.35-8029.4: 0.95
